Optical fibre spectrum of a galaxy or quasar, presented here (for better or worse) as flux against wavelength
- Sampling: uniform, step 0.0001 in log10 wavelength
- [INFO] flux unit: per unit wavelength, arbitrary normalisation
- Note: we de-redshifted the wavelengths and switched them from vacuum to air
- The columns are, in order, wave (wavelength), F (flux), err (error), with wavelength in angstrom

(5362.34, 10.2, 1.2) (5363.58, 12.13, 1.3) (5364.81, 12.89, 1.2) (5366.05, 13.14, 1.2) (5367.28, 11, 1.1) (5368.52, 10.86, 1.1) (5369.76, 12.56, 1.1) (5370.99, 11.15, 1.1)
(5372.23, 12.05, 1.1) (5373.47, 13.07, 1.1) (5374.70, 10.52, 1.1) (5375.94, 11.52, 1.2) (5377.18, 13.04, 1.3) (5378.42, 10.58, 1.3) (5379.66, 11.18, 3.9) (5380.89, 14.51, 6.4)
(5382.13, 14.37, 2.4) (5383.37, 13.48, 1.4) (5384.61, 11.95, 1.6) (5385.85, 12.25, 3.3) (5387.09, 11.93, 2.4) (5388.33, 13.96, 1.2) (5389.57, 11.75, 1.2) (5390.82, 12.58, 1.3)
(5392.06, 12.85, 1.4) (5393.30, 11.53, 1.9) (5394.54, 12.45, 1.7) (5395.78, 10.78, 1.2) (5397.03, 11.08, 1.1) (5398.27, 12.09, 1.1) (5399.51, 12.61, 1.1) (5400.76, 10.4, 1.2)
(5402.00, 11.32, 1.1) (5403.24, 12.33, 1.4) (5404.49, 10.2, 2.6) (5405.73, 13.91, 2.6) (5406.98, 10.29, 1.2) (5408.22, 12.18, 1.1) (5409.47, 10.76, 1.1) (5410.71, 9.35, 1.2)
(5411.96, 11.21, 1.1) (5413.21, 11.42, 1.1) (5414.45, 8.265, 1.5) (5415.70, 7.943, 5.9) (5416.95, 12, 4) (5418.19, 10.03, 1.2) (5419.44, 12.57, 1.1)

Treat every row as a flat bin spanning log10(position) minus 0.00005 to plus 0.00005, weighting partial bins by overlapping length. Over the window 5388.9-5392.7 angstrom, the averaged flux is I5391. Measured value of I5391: 12.4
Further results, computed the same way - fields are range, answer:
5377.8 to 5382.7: 12.7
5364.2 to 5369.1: 12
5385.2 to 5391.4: 12.5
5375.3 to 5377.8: 12.2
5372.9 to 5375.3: 11.8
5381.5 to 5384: 13.9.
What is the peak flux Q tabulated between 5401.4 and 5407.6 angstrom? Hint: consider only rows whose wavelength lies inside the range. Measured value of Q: 13.91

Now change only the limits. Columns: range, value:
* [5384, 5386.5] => 12.25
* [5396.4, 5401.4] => 12.61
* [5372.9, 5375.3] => 13.07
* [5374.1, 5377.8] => 13.04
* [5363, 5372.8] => 13.14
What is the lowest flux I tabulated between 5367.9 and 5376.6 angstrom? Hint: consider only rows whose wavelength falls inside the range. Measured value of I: 10.52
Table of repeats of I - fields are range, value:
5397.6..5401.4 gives 10.4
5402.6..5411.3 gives 9.35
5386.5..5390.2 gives 11.75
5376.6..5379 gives 10.58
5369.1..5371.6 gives 11.15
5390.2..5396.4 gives 10.78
